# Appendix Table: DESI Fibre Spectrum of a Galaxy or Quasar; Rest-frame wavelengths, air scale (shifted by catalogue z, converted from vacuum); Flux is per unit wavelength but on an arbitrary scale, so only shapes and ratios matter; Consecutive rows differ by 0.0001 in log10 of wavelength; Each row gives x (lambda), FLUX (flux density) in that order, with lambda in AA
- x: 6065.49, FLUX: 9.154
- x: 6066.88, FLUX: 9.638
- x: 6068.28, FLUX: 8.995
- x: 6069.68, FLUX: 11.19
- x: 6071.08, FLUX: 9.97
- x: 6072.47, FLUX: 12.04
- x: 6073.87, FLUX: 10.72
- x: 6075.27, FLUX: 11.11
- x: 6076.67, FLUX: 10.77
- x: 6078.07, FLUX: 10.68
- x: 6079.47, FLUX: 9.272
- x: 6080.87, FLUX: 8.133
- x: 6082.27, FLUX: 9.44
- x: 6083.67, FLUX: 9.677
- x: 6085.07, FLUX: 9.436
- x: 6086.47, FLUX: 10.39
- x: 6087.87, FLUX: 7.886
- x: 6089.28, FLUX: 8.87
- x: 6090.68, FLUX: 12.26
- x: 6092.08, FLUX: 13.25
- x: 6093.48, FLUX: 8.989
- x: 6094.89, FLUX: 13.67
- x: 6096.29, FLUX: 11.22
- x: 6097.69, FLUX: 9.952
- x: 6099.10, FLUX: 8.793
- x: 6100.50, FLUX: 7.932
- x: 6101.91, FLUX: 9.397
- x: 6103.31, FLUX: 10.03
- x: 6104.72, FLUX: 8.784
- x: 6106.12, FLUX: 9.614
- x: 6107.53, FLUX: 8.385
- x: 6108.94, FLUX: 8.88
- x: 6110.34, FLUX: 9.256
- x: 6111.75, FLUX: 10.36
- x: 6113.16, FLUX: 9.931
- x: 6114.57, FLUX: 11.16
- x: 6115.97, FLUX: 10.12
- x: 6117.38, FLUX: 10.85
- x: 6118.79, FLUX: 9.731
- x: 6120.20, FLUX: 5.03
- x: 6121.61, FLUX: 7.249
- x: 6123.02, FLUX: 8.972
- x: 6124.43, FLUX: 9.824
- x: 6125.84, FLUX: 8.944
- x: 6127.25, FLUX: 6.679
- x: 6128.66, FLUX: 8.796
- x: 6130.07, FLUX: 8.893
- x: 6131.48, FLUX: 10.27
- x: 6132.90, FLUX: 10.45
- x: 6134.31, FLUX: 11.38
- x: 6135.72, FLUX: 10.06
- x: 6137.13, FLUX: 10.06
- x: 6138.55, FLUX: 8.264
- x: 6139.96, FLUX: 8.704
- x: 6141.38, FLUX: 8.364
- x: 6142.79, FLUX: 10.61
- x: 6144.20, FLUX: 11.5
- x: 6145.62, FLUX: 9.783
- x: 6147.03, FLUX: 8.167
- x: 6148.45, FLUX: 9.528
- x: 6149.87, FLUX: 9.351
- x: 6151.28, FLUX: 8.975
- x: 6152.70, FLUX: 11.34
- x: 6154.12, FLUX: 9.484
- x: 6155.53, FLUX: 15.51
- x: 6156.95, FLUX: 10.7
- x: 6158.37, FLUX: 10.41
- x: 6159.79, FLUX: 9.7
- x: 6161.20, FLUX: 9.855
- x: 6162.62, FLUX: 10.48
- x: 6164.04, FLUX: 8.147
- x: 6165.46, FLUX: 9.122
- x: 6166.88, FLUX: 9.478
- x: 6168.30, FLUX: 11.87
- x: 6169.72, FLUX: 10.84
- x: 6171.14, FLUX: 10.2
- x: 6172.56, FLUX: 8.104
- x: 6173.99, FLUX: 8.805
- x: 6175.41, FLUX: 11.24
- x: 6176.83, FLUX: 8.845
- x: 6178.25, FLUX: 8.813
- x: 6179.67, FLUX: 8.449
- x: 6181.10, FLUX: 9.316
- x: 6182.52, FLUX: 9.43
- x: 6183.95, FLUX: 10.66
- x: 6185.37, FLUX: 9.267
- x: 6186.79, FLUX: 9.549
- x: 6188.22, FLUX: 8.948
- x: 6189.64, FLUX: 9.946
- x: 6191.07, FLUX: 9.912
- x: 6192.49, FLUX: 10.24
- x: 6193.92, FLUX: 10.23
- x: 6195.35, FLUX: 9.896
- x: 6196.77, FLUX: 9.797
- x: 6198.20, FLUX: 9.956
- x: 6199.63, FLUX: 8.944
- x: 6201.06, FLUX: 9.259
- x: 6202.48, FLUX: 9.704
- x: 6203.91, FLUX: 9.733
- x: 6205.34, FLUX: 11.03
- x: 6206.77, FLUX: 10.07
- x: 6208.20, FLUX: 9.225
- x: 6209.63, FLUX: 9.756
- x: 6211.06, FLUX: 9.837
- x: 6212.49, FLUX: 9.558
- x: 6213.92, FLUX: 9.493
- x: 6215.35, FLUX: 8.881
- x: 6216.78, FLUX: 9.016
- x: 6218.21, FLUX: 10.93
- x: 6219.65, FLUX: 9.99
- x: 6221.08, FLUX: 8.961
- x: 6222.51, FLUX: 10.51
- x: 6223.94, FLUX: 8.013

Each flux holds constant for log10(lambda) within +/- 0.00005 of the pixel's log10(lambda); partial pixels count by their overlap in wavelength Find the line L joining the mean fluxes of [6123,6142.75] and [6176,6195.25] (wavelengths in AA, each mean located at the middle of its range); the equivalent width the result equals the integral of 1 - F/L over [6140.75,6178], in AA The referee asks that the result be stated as -2.3 AA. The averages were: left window 9.32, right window 9.53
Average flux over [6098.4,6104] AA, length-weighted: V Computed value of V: 9.04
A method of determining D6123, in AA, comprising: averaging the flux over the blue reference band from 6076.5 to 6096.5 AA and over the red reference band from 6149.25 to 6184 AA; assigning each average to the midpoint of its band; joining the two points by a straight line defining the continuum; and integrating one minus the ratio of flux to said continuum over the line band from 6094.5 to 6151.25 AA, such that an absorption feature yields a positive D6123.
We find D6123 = 3.7 AA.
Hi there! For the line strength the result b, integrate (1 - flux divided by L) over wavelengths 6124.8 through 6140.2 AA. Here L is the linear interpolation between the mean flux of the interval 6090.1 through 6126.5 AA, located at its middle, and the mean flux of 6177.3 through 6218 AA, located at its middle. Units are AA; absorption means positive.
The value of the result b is 0.5 AA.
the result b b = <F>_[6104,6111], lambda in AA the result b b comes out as 8.98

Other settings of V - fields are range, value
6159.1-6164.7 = 9.57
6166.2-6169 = 10.7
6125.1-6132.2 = 8.72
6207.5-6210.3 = 9.49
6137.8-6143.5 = 9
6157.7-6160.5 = 10.1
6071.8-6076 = 11.3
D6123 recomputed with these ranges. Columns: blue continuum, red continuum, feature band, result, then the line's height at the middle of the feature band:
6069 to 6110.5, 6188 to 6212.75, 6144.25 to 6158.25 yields -0.7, 9.89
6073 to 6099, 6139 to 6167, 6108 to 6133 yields 2.4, 10.1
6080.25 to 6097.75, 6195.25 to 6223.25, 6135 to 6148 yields 0.7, 10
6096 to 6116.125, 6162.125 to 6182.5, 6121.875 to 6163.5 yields -1.1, 9.54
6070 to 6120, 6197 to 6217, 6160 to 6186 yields 0.3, 9.73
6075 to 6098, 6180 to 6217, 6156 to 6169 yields -0.3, 9.87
